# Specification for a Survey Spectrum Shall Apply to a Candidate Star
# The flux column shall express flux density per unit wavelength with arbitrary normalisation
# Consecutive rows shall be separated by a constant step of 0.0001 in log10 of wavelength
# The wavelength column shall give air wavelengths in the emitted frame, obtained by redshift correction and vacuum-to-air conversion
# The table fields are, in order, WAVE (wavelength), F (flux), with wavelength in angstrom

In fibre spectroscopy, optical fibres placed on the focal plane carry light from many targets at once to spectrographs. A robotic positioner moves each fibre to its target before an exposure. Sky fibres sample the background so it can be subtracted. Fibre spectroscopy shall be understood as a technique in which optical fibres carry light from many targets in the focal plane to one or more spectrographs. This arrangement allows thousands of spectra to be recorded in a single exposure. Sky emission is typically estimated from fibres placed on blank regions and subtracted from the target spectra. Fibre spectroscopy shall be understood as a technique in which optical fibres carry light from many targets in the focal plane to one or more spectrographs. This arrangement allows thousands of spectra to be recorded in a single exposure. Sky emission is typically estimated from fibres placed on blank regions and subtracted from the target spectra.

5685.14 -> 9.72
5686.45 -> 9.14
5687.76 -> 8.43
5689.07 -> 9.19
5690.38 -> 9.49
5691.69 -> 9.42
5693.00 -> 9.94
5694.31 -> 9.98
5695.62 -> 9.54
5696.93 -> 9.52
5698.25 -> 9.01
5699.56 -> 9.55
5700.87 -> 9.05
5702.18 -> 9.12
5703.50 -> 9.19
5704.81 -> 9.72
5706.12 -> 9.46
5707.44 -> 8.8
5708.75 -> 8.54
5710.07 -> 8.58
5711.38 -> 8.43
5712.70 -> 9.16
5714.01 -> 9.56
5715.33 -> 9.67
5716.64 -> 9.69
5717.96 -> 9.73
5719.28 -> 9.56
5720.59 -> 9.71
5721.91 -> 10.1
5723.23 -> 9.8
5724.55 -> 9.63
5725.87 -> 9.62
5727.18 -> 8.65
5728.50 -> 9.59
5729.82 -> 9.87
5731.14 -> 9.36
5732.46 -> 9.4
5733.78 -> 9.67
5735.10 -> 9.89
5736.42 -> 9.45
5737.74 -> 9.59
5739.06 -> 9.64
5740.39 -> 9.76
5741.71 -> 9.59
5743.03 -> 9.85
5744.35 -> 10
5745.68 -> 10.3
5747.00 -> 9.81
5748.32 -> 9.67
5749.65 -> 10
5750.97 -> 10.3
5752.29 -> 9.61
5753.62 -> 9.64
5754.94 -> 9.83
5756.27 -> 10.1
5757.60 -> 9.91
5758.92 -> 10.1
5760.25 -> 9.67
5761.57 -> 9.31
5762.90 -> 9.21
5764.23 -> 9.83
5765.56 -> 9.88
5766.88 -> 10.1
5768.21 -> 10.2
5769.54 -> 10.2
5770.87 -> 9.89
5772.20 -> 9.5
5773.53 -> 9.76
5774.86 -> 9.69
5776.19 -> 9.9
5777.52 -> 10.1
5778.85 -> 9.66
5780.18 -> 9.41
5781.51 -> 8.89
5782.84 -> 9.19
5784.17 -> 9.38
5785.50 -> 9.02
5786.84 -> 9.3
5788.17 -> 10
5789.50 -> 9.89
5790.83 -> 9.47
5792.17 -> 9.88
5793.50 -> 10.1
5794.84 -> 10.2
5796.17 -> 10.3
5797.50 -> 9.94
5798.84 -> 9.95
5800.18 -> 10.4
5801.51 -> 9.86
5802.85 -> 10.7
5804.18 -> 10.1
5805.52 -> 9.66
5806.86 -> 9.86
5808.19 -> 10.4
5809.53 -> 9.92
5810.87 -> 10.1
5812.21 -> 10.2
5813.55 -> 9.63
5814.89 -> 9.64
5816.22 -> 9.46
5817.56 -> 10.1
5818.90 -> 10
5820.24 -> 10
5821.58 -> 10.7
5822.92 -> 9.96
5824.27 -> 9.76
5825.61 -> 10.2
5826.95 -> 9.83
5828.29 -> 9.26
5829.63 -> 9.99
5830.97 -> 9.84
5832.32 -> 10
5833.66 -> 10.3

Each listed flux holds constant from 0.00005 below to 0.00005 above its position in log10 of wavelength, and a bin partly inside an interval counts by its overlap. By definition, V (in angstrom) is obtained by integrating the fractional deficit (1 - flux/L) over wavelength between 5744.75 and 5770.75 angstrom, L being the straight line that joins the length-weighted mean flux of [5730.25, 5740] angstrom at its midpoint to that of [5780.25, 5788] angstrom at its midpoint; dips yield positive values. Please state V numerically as -1.3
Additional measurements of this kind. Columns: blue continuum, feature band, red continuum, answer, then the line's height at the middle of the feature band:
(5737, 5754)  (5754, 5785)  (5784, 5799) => 0.3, 9.81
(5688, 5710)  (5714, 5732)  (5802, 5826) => -0.3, 9.45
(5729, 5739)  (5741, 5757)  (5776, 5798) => -0.4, 9.63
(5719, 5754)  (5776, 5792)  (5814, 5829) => 0.5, 9.82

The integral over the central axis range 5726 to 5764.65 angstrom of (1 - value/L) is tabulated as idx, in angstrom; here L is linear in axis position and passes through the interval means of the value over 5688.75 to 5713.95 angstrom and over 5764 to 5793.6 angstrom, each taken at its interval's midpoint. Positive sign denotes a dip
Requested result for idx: -0.8 angstrom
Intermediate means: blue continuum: 9.26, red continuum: 9.7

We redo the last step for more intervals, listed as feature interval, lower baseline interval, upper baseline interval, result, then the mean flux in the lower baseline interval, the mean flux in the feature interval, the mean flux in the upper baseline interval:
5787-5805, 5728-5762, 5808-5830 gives -0.3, 9.77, 10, 9.94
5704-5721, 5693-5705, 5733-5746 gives 0.5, 9.43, 9.28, 9.75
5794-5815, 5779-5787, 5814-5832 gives -1.1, 9.22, 10.1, 9.9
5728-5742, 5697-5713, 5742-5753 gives 0.1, 9.06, 9.62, 9.93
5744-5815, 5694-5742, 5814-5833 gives -1.0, 9.43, 9.84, 9.91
